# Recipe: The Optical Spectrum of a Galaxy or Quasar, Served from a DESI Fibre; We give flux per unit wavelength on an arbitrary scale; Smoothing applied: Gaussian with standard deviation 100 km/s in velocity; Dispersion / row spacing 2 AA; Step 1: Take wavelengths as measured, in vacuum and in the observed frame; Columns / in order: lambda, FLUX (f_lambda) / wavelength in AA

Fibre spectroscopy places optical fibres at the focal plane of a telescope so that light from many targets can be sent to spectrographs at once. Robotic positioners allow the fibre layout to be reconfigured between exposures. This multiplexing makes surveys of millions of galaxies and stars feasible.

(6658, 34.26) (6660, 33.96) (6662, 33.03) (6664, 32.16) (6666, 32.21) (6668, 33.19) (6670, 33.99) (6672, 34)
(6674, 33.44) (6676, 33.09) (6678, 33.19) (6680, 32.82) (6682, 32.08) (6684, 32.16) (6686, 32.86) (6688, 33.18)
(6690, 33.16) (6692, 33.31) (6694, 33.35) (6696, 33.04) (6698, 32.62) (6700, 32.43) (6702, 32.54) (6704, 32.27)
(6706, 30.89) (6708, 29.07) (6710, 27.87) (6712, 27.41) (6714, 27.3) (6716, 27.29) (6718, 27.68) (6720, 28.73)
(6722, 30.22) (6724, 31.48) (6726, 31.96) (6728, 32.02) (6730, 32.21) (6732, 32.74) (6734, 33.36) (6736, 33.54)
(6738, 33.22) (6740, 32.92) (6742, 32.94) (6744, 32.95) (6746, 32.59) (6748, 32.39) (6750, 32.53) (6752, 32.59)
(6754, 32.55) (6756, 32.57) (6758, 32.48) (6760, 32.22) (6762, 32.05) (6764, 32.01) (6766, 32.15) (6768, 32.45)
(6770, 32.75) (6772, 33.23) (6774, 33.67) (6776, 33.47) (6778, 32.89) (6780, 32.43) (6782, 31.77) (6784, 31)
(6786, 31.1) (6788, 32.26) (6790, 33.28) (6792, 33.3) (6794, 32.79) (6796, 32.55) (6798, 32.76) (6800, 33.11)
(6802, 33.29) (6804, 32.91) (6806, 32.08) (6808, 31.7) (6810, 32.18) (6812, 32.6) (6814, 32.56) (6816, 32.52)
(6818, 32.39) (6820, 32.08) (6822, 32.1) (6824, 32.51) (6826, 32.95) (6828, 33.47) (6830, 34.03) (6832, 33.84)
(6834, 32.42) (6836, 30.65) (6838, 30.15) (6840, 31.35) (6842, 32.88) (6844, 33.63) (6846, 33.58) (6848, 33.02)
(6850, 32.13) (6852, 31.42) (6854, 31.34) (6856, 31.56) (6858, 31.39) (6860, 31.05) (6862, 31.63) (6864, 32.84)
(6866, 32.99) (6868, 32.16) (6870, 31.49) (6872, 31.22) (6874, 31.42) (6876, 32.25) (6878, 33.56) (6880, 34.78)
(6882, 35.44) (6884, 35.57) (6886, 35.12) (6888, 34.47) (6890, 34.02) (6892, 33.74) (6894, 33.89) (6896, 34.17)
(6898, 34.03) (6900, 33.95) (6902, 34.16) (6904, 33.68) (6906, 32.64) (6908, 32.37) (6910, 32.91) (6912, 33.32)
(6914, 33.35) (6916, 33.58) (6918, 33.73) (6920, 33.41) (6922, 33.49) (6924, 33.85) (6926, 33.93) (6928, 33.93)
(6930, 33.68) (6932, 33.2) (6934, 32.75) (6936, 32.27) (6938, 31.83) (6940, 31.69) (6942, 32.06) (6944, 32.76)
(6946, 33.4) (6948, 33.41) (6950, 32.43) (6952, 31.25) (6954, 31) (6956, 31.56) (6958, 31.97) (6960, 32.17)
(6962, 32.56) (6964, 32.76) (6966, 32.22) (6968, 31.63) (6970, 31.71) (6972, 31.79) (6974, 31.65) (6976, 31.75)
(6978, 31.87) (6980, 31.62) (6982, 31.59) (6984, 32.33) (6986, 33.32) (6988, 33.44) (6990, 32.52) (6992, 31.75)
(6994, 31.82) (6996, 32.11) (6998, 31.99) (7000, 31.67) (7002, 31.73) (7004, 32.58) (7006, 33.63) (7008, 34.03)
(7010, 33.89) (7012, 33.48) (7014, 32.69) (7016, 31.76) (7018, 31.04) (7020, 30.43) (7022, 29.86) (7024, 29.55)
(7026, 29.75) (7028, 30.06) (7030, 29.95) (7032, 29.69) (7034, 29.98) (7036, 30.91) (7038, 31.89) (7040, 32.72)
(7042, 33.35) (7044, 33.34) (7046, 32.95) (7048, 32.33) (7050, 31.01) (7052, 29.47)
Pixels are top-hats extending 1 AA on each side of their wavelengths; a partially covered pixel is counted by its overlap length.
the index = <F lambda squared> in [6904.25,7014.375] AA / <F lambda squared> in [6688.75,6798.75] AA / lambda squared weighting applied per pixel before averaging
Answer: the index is 1.1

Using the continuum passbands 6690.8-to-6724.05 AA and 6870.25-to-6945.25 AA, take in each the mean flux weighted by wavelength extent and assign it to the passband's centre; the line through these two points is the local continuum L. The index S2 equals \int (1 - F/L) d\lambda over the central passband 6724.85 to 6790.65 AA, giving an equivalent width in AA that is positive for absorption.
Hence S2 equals -2.91 AA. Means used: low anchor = 30.4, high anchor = 33.4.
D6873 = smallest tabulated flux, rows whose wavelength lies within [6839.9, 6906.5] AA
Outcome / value 31.05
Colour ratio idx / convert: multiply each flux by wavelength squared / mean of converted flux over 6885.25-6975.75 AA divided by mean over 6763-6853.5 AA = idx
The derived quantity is 1.0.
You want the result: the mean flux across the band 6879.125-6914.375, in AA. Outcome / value 34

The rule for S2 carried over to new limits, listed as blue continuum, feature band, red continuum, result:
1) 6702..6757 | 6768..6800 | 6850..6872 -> -1.2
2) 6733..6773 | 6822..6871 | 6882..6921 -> 1.7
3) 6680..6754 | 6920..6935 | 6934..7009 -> -0.7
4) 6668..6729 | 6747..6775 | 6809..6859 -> -0.6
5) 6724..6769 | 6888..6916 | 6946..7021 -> -1.1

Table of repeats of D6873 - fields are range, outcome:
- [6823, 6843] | 30.15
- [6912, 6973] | 31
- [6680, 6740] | 27.29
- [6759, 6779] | 32.01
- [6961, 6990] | 31.59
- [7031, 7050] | 29.69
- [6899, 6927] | 32.37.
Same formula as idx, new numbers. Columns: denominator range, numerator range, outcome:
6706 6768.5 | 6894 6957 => 1.11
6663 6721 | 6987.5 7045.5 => 1.10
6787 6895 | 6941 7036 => 1.02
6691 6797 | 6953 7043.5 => 1.07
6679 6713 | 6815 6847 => 1.06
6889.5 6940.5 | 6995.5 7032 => 0.97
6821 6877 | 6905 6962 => 1.04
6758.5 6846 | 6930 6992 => 1.04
